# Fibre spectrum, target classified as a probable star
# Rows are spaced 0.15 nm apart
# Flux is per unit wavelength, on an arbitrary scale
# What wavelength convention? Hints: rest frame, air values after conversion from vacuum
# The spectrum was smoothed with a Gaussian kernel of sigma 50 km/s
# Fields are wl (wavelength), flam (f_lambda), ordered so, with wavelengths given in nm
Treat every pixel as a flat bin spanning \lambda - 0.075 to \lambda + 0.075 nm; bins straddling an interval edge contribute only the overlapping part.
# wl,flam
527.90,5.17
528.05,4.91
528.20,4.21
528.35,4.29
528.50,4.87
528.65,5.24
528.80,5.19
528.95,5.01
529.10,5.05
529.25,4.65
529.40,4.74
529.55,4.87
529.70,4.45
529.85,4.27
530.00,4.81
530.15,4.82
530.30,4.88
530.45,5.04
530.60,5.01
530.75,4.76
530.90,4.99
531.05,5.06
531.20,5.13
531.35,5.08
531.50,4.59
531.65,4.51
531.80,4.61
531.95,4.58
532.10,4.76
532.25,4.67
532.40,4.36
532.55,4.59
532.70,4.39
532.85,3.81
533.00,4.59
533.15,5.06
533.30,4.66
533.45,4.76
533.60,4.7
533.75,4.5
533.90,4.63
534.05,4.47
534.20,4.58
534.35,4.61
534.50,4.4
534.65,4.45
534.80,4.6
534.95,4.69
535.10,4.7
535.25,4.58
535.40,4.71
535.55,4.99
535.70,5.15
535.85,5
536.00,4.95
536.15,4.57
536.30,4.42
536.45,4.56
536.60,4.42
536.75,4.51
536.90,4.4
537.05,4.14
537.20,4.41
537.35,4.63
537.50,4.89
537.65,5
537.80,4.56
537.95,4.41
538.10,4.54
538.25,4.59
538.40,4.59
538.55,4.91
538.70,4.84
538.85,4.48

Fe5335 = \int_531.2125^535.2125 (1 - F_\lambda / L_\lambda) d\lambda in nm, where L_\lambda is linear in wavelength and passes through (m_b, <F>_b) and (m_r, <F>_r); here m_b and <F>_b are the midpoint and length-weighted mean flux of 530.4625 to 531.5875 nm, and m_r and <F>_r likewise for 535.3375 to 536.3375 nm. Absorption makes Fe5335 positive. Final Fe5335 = 0.25 nm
